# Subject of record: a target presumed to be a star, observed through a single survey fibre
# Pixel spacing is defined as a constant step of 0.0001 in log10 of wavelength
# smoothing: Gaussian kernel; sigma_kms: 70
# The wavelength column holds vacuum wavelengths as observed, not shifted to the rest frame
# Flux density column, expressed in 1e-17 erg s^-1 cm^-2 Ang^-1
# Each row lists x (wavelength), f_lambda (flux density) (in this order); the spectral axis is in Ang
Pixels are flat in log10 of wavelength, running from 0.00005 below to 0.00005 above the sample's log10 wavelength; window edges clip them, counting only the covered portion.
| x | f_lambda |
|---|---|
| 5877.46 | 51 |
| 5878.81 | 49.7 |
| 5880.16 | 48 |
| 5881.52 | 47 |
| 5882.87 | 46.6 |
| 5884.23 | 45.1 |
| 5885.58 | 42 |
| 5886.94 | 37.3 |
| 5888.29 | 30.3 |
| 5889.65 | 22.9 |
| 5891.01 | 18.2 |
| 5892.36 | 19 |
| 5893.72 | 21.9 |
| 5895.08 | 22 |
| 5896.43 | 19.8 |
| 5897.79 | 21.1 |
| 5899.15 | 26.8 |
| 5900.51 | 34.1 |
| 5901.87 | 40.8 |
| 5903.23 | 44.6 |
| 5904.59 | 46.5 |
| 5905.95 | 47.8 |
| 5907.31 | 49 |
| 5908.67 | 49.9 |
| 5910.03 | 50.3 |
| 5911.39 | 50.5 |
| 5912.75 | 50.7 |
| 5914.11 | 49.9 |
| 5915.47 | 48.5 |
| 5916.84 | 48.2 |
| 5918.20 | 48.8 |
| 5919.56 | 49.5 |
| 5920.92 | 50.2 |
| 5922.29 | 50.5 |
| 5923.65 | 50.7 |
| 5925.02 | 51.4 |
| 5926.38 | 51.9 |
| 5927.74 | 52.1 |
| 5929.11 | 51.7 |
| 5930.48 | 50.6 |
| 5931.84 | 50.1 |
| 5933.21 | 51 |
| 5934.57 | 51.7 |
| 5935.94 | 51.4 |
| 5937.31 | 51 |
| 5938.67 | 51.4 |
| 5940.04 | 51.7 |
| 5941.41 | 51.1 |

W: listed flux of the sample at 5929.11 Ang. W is 51.7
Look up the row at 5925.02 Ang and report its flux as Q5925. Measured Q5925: 51.4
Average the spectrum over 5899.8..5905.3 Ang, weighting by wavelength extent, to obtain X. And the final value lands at 41.4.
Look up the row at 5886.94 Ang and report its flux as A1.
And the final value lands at 37.3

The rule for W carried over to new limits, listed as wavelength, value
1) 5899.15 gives 26.8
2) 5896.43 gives 19.8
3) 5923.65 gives 50.7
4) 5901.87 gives 40.8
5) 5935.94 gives 51.4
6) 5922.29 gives 50.5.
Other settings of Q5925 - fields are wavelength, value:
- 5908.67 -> 49.9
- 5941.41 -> 51.1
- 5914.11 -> 49.9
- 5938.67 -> 51.4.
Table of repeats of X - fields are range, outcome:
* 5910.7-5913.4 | 50.6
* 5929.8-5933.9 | 50.7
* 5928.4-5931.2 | 51.1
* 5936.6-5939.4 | 51.2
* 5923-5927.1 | 51.4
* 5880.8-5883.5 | 46.8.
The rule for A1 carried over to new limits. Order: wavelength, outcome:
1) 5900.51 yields 34.1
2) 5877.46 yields 51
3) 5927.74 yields 52.1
